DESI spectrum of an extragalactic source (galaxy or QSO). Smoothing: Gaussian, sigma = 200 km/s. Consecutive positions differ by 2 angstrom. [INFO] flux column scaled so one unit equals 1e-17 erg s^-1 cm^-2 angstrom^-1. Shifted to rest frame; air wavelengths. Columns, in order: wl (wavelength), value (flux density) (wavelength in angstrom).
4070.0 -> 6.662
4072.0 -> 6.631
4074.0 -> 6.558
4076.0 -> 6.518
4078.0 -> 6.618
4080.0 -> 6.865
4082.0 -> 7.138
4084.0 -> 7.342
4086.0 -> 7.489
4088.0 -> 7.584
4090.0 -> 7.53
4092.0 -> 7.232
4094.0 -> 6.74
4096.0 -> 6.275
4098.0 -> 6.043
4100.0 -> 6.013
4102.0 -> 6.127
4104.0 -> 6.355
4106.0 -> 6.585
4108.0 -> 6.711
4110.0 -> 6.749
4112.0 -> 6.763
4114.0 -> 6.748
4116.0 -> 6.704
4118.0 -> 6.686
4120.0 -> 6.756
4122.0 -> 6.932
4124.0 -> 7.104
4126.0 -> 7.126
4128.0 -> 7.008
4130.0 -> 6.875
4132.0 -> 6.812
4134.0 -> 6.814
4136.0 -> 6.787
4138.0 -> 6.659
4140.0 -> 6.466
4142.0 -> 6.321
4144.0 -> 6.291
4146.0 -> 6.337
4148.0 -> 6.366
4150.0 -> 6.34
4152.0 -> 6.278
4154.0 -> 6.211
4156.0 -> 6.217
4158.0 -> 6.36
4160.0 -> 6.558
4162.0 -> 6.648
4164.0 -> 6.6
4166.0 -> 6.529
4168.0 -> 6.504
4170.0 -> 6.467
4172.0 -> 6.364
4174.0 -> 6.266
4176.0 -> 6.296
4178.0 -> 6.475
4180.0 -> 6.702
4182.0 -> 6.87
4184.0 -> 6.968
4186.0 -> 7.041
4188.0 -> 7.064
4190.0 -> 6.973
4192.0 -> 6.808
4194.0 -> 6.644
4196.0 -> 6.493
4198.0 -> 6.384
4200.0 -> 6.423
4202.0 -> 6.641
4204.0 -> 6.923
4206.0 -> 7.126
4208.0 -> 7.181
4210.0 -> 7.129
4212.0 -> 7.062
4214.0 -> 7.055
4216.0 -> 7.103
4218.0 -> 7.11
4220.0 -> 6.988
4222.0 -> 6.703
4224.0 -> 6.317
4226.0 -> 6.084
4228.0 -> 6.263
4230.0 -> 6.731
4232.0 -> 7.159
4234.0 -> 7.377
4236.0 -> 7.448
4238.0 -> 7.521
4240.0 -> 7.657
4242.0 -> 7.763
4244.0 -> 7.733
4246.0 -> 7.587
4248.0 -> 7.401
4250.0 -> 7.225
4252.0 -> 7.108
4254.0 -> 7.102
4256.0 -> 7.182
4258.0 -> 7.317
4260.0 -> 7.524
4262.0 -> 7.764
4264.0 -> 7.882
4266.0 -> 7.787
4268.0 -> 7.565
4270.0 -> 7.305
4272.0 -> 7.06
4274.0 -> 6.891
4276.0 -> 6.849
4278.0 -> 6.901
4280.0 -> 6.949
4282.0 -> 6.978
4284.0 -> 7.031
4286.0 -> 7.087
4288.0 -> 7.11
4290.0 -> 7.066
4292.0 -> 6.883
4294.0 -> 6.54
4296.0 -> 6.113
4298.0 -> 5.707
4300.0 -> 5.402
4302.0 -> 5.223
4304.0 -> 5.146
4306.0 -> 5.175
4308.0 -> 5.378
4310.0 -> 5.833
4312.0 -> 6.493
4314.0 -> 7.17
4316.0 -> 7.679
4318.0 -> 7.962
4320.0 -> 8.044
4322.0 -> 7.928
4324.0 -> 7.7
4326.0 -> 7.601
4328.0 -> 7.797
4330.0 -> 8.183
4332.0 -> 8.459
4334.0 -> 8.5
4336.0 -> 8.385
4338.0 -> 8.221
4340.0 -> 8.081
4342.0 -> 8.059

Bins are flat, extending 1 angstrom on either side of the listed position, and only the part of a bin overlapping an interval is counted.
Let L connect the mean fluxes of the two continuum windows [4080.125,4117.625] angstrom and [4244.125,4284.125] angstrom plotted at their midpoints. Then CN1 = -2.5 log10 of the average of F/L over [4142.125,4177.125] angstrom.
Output 0.09 mag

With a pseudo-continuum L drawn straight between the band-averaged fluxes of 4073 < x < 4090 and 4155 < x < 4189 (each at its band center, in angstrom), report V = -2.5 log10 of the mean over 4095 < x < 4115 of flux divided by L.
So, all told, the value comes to 0.08 mag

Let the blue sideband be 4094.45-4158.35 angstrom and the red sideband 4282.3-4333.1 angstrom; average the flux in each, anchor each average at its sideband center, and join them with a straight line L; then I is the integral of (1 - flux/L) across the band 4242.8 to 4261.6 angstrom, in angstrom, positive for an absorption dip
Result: -1.7 angstrom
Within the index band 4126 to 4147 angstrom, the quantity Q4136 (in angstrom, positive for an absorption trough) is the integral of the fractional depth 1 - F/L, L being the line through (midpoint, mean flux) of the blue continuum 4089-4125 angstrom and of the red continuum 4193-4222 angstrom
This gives 0.2 angstrom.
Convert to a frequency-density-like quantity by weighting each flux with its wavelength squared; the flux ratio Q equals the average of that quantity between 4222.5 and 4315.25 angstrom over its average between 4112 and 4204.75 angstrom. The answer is 1.09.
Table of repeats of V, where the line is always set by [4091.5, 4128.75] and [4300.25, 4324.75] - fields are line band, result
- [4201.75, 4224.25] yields -0.06 mag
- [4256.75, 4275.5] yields -0.13 mag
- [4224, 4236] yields -0.02 mag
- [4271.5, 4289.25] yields -0.06 mag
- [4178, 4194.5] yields -0.04 mag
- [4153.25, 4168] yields 0.03 mag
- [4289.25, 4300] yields 0.04 mag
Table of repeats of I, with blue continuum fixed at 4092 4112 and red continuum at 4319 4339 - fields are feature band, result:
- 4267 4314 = 7.94 angstrom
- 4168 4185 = 1.08 angstrom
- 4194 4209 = 0.92 angstrom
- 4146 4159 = 0.99 angstrom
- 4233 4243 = -0.16 angstrom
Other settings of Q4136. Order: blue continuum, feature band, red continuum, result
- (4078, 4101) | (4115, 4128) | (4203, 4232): 0.0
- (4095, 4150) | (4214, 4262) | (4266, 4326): -3.2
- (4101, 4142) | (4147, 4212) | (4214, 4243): 2.4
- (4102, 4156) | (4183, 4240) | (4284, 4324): -2.6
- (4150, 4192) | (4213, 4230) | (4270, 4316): -0.5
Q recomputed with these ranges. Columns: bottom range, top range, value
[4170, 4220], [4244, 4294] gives 1.10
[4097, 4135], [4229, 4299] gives 1.15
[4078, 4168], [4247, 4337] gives 1.15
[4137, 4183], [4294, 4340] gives 1.17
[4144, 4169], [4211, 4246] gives 1.14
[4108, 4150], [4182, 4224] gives 1.06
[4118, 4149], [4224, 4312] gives 1.09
